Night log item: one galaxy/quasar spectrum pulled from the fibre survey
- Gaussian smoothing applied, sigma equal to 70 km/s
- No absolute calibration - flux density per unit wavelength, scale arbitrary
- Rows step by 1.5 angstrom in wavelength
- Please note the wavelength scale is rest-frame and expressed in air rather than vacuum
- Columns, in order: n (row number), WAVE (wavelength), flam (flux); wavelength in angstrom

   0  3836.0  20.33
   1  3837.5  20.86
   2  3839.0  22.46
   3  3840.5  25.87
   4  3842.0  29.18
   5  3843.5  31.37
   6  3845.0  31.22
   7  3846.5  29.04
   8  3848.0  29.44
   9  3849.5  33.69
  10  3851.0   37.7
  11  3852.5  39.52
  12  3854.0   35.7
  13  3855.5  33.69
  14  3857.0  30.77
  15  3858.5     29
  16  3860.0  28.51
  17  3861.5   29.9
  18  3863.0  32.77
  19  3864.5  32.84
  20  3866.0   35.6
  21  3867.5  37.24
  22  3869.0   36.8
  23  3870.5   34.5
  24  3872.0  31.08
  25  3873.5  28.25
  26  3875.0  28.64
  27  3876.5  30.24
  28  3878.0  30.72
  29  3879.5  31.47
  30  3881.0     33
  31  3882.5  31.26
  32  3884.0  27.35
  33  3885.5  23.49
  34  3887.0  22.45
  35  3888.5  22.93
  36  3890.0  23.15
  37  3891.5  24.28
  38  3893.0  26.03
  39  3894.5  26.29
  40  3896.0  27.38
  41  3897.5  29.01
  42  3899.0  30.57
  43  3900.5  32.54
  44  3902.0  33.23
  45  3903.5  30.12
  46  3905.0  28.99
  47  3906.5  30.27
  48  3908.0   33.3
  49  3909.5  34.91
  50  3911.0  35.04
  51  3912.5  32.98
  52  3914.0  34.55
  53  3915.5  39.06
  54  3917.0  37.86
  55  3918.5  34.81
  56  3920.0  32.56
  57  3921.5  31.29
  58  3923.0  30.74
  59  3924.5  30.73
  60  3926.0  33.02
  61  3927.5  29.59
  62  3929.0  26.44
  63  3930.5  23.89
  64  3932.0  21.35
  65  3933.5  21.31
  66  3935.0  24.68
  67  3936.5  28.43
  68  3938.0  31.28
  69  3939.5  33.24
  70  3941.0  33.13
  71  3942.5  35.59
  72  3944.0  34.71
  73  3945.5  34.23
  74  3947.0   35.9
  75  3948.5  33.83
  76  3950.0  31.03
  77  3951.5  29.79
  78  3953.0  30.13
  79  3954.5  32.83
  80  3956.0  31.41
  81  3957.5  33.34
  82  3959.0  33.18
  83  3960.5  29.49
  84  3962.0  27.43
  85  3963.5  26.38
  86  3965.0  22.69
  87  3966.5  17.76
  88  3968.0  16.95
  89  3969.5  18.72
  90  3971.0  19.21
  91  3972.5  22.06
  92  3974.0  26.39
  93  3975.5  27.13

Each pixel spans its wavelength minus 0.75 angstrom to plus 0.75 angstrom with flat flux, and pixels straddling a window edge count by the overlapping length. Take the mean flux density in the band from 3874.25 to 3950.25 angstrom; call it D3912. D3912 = 30.2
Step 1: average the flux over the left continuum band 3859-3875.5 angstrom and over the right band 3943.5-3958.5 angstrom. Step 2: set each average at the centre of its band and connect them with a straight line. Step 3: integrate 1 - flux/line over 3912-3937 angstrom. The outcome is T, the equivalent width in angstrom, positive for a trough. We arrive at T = 1.8 angstrom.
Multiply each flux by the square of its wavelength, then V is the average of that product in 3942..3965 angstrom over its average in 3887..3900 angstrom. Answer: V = 1.2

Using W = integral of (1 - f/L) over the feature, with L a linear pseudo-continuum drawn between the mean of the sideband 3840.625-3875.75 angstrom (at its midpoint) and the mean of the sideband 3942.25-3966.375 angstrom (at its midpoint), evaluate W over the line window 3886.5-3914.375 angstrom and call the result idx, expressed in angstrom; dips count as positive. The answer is 2.1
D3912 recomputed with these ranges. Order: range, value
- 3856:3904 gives 29.8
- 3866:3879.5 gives 32.3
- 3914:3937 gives 29.9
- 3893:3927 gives 32.1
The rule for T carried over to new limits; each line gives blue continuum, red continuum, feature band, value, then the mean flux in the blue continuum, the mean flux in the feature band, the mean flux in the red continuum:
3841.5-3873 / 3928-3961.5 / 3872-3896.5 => 3.6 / 32.8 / 27.4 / 30.4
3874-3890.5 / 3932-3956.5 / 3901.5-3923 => -3.0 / 27.8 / 33.4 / 31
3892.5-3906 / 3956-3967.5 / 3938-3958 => -3.8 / 29.4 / 32.9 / 27.2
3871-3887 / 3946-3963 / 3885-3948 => 0.6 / 29.3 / 30.2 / 31.6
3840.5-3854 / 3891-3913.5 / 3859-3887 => 0.4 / 32.4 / 31.1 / 30.4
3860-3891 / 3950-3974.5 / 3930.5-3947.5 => -1.7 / 30.1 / 30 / 26.3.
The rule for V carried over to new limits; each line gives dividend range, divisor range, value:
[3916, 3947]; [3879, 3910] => 1.09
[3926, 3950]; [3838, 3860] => 1.01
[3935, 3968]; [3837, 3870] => 1.01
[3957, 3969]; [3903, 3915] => 0.80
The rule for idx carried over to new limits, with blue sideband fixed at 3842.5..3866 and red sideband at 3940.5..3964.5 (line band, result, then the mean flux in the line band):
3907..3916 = -0.7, 34.7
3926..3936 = 2.1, 25.3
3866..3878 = -0.1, 32.5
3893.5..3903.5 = 0.8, 29.8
